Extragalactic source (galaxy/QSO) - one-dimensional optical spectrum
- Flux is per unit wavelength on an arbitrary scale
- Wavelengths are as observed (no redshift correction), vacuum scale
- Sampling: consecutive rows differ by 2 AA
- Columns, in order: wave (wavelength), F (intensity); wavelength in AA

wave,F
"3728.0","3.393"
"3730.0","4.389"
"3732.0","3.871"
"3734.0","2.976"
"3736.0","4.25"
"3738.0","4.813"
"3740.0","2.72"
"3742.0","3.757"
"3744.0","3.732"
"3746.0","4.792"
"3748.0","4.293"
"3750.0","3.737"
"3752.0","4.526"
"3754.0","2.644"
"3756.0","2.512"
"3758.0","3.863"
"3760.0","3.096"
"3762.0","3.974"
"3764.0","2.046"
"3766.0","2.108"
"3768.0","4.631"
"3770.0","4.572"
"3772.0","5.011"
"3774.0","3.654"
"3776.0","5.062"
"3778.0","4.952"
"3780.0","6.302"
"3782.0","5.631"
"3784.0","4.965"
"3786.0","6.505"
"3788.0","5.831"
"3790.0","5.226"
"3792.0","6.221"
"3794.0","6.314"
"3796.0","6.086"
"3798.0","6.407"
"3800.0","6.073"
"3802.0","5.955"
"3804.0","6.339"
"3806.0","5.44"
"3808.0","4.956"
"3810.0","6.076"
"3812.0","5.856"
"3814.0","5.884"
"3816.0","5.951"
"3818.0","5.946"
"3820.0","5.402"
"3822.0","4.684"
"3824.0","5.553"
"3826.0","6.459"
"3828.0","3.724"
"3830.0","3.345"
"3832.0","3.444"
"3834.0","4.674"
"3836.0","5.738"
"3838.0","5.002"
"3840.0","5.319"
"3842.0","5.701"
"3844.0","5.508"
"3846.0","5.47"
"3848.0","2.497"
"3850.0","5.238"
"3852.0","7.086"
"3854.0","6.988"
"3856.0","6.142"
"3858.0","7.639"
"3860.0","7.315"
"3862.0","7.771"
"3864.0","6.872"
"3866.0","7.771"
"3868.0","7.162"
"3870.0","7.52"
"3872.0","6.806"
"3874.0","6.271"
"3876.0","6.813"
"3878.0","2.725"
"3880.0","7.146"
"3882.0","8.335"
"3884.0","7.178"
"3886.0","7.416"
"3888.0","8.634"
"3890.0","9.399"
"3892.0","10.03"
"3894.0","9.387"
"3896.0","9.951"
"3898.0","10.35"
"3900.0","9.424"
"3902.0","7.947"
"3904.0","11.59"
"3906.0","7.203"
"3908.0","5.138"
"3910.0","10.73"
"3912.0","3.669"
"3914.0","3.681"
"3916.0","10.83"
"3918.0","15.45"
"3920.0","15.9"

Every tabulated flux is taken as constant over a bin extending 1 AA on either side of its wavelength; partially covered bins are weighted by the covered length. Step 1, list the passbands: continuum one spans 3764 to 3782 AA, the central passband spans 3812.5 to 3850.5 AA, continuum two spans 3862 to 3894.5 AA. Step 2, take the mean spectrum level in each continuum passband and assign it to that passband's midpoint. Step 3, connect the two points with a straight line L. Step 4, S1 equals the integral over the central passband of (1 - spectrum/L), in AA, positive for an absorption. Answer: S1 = 6.5 AA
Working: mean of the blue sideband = 4.46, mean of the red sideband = 7.45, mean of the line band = 5.04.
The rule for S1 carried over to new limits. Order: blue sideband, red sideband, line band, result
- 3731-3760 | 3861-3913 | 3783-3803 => -3.4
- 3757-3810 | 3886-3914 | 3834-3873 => 5.0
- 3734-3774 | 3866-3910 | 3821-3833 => 3.0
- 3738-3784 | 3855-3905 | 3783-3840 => 0.8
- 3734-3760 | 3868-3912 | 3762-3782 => 0.9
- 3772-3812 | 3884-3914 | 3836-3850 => 4.0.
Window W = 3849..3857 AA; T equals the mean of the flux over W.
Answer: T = 6.36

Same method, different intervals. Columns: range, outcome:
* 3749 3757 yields 3.35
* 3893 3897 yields 9.67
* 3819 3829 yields 5.16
